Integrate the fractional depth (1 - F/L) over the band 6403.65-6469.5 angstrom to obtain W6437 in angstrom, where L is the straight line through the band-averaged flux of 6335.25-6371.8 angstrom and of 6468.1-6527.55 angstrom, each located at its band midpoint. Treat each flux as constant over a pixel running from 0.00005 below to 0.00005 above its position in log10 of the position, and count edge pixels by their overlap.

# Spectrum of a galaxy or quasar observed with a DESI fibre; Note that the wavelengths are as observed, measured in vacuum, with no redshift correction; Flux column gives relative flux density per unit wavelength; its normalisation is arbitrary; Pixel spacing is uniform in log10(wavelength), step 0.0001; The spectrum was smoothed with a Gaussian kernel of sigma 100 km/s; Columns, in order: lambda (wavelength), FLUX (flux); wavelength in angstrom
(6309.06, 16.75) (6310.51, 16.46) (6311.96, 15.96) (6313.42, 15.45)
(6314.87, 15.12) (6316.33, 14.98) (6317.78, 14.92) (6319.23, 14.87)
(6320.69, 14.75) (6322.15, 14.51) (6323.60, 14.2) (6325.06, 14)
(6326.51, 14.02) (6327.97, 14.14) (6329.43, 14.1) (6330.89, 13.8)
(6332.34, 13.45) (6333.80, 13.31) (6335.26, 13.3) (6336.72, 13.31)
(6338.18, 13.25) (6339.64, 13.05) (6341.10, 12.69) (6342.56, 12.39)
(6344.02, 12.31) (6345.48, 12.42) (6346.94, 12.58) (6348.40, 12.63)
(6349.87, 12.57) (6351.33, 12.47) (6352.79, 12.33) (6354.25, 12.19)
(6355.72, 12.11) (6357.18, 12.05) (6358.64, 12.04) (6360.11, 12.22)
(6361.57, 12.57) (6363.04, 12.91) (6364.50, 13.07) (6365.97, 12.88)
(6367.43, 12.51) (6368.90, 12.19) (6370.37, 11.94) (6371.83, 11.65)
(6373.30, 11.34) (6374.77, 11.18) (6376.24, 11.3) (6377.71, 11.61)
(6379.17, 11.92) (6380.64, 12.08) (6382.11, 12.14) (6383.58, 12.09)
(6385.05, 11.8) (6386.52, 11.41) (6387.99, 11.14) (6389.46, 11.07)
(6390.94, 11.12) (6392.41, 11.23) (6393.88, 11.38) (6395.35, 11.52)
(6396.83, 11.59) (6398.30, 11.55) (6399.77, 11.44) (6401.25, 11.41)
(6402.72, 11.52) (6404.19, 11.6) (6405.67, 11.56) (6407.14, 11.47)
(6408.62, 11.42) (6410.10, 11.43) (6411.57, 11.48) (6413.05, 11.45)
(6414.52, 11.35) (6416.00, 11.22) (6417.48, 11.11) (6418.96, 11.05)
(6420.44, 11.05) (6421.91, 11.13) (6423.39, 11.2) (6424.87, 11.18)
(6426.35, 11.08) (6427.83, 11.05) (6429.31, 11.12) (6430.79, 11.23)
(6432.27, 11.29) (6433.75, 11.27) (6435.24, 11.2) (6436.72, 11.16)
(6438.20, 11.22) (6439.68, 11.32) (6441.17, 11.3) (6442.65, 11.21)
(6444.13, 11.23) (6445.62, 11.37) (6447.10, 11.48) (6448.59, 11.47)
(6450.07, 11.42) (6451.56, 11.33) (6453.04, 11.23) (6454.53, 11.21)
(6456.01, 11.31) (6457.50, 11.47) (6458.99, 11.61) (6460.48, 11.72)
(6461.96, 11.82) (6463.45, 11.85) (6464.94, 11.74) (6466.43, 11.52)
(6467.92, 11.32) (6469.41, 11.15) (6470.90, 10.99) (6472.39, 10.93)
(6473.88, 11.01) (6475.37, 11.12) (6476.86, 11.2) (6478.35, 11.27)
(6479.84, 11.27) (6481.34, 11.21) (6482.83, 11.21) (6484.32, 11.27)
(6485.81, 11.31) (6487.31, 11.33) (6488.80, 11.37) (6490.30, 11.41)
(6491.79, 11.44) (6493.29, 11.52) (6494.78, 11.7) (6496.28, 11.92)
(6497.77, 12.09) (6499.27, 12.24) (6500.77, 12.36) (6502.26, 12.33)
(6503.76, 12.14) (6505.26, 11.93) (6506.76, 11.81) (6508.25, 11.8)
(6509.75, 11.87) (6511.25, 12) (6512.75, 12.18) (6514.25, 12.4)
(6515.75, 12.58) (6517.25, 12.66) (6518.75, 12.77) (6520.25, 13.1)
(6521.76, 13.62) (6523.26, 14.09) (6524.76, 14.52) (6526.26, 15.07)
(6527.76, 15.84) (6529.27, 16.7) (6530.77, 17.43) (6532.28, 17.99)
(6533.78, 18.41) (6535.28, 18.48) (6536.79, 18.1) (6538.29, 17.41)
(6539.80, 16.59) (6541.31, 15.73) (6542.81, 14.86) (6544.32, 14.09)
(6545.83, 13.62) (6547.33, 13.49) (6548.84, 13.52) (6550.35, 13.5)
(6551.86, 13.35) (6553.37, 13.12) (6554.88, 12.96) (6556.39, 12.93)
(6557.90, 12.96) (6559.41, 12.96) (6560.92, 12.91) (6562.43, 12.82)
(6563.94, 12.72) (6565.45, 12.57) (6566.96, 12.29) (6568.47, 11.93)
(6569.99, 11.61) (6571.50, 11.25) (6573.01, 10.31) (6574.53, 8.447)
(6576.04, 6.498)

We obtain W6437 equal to 4.85 angstrom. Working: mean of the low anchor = 12.5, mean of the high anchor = 12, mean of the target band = 11.3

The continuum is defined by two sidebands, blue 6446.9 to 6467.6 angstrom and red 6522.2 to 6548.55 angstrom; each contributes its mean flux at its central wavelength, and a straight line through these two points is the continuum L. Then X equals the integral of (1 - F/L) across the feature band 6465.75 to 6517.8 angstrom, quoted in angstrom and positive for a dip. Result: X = 6.96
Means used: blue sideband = 11.5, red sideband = 16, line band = 11.7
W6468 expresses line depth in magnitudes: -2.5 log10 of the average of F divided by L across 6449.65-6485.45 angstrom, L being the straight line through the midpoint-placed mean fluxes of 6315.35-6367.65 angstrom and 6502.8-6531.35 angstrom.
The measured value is 0.17 mag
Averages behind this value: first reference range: 13.2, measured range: 11.3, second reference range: 13.4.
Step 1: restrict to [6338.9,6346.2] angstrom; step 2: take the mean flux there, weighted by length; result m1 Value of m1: 12.6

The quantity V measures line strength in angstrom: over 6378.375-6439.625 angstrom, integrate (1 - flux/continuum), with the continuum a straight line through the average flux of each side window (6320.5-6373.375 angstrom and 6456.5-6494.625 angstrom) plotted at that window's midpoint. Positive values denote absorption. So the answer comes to 3.9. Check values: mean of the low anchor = 12.9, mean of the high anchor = 11.4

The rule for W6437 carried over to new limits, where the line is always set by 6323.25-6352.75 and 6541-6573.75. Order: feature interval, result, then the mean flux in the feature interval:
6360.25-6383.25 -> 1.8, 12.1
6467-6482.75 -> 2.3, 11.2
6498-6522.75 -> 1.2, 12.4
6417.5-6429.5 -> 1.8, 11.1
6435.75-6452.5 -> 2.2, 11.3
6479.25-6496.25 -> 2.1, 11.4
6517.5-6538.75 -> -4.8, 15.9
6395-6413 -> 2.2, 11.5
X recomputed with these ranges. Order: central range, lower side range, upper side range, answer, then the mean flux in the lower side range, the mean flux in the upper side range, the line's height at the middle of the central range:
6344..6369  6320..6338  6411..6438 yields 1.2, 13.9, 11.2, 13.1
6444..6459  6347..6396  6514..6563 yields 2.1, 12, 14.6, 13.2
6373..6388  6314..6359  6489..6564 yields 2.0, 13.4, 13.7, 13.4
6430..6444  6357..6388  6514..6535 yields 2.1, 12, 14.9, 13.3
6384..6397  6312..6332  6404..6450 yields 1.1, 14.6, 11.3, 12.4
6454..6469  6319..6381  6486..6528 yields 1.2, 12.8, 12.4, 12.5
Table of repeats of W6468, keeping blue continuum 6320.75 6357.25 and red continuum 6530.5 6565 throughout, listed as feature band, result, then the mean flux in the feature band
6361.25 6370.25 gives 0.06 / 12.6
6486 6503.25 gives 0.21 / 11.8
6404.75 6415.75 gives 0.19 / 11.4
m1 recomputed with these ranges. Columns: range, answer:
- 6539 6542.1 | 16.1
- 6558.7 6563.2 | 12.9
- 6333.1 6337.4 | 13.3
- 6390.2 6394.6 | 11.2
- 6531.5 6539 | 18.1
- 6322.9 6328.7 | 14.1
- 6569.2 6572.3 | 11.4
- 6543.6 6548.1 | 13.7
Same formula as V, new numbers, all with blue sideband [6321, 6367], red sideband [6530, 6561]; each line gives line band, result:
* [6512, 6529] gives 1.32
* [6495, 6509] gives 2.43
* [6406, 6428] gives 3.97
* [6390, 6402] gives 1.89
